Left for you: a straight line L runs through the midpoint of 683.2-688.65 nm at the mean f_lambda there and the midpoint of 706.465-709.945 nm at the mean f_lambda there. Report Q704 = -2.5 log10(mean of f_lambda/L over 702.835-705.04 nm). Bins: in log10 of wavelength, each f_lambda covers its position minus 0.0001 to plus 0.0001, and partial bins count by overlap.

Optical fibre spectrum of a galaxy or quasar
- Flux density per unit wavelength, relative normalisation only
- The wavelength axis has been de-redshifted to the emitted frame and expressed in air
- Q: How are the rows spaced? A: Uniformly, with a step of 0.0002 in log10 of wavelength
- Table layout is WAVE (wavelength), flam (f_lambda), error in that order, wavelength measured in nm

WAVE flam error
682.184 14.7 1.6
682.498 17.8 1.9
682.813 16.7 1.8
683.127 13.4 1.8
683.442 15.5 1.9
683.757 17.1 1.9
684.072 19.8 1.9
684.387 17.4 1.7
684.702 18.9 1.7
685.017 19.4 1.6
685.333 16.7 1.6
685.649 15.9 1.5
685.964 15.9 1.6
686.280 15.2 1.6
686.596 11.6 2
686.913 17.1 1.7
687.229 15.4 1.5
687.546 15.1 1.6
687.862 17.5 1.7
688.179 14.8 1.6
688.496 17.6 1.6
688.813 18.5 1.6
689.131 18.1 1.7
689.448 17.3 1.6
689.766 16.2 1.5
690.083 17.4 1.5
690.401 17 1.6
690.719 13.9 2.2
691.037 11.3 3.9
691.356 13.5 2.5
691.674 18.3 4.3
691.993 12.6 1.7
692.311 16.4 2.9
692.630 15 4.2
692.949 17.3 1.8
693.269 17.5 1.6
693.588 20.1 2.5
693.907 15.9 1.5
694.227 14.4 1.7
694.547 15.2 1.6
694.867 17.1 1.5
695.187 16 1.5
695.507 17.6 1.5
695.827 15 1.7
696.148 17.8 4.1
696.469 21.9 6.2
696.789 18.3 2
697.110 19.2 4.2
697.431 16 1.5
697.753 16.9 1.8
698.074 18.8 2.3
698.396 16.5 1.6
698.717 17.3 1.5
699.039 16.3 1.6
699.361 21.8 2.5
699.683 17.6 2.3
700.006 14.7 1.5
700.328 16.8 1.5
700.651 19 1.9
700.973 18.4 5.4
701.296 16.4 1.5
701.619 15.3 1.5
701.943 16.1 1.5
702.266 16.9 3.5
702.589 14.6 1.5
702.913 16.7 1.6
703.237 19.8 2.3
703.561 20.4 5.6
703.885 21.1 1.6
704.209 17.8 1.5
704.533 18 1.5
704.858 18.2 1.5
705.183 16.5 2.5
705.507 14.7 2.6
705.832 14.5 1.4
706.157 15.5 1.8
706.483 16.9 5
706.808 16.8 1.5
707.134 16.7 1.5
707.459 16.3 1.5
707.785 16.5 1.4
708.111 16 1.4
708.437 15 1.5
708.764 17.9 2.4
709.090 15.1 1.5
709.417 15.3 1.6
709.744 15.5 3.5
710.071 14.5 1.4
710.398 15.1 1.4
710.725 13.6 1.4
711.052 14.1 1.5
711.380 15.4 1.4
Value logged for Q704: -0.17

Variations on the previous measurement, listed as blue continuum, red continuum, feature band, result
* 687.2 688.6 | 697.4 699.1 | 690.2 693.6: 0.06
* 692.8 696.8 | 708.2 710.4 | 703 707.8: -0.09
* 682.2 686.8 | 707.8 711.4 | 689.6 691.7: 0.07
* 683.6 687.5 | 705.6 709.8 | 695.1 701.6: -0.08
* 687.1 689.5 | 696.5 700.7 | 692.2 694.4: 0.04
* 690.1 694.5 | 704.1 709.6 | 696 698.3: -0.16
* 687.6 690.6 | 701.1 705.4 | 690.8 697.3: 0.05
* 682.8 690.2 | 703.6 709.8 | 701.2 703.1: 0.04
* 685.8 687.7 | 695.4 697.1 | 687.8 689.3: -0.11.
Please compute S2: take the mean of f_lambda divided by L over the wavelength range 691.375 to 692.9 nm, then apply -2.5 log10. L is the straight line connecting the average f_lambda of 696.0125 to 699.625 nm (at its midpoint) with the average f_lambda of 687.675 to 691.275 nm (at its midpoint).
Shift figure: 0.09 mag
